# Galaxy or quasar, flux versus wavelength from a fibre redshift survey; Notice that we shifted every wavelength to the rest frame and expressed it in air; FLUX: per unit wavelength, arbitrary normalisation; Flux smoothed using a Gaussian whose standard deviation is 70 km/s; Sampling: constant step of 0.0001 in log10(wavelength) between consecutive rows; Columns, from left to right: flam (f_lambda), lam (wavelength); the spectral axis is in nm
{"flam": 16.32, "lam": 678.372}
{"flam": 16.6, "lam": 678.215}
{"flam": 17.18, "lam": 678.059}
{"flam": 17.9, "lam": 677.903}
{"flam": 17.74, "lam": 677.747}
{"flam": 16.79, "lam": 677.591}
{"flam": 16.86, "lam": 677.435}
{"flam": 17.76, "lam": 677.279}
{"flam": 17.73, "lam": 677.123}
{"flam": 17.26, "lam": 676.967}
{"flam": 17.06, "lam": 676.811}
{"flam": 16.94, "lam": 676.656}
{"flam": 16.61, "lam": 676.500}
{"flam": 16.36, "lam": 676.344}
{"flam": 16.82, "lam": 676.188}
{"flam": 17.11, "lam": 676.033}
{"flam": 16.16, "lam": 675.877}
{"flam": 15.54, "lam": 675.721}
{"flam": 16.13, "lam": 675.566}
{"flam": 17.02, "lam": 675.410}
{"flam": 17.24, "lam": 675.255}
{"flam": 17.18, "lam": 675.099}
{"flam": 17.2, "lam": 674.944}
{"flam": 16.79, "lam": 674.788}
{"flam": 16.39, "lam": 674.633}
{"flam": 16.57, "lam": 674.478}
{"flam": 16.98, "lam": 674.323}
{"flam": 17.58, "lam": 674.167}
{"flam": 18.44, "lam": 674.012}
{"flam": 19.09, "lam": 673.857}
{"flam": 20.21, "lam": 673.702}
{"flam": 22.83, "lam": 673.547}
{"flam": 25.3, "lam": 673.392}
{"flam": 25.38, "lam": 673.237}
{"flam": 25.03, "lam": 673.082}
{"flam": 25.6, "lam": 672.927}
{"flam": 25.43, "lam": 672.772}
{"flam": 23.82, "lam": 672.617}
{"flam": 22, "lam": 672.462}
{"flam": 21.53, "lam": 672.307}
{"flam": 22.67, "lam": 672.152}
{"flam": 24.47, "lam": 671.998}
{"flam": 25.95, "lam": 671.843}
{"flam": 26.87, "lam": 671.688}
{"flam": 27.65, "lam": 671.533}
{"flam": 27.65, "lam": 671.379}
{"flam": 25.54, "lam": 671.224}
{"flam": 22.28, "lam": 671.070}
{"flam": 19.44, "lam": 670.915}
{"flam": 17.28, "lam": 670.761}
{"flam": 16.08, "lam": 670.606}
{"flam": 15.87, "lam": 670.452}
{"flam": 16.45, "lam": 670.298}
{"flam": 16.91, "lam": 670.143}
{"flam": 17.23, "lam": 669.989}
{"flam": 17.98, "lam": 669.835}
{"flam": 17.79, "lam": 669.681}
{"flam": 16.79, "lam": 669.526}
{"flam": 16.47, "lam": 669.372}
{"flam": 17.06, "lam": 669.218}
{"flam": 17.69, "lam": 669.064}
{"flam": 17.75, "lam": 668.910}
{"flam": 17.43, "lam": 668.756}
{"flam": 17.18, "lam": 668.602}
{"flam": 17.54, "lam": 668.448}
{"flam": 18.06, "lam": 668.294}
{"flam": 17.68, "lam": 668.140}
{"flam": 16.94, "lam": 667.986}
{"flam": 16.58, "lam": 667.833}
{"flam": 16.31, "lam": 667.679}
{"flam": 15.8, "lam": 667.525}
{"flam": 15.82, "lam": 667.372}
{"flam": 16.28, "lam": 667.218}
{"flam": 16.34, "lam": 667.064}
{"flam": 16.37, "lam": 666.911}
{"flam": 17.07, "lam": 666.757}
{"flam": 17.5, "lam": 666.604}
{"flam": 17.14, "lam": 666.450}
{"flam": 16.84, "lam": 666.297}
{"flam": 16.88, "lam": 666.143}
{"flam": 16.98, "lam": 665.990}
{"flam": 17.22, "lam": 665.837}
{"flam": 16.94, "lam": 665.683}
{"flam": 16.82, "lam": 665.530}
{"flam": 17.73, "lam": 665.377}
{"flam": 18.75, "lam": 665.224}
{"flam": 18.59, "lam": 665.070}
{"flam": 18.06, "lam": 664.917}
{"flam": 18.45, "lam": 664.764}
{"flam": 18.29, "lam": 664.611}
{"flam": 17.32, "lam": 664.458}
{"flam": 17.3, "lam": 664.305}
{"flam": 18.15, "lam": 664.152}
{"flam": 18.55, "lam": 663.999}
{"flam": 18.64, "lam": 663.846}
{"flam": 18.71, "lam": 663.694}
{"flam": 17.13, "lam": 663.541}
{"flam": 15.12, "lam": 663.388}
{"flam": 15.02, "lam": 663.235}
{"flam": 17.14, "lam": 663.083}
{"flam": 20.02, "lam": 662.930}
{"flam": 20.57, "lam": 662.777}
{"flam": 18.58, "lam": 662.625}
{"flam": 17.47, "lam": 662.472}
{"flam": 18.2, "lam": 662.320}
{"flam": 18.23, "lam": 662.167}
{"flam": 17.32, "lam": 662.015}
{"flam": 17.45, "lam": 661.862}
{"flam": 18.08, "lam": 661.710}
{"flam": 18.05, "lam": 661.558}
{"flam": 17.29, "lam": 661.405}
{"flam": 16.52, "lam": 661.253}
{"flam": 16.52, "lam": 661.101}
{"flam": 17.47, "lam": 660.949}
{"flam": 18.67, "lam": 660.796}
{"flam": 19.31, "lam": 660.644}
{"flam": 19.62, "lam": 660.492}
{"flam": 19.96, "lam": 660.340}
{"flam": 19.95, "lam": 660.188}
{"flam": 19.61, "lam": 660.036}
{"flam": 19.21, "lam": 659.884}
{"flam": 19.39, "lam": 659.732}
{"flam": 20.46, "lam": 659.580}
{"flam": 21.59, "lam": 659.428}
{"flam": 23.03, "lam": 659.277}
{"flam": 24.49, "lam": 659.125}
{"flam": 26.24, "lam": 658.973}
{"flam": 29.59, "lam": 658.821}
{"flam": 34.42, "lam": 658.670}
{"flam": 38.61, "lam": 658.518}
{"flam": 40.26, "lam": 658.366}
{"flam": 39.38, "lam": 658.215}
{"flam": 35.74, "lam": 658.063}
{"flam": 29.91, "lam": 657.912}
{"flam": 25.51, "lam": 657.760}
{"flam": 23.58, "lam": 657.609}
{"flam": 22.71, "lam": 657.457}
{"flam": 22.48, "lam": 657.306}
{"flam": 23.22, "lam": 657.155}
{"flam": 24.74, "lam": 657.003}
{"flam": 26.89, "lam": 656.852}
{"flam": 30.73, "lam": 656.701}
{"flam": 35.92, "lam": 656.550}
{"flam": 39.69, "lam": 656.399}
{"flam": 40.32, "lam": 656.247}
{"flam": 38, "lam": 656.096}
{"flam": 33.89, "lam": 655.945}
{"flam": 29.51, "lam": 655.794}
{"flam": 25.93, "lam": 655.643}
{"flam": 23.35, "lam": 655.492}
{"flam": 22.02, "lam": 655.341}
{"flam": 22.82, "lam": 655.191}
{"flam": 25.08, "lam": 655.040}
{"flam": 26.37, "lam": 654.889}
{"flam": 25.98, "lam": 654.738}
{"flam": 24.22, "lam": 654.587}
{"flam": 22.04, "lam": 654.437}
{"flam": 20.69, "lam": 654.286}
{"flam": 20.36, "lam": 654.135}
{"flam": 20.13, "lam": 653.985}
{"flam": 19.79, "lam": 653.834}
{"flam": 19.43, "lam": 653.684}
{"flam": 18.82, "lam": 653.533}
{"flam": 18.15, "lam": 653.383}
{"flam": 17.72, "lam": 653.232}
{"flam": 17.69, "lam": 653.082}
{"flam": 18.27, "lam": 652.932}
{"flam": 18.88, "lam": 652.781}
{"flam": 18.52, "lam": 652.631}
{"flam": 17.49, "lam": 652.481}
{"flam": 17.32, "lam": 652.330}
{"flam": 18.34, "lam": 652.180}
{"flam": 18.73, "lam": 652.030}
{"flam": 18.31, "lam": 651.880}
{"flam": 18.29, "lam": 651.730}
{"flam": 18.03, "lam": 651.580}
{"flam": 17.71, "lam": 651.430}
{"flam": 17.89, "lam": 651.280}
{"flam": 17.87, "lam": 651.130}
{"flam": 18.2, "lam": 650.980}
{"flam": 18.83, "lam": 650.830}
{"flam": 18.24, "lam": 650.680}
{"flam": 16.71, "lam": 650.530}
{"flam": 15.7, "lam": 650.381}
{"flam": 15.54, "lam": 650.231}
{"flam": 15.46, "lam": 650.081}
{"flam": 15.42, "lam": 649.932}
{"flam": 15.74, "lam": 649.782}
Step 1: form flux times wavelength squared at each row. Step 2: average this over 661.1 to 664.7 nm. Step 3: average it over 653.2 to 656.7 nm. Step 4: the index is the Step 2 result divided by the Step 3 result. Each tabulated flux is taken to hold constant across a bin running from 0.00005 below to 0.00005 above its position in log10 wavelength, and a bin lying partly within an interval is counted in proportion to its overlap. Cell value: 0.70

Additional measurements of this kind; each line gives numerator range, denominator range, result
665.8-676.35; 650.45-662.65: 0.87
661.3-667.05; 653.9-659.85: 0.65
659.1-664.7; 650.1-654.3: 1.05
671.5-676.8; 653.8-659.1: 0.75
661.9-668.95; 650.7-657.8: 0.79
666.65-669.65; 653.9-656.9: 0.63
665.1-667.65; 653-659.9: 0.66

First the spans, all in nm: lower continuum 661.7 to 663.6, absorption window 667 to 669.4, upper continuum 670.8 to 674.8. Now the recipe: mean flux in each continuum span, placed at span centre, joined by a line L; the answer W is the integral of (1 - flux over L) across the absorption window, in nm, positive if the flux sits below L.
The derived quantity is 0.39 nm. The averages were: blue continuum 17.7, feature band 16.9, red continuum 22.4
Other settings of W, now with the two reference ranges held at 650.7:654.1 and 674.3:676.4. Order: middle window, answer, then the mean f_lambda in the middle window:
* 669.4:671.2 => -0.084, 17.8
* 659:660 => -0.205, 21.5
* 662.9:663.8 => 0.025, 17.1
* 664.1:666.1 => -0.031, 17.7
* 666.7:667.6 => 0.054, 16.3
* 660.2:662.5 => -0.045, 18.1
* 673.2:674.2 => -0.265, 21.3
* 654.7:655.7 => -0.343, 24.4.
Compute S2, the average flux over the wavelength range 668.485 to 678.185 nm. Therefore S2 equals 19.2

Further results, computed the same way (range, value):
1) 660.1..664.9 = 18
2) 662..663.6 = 17.7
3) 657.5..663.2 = 22.6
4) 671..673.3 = 24.8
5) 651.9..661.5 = 24.1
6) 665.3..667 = 17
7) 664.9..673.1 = 19.1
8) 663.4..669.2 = 17.3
